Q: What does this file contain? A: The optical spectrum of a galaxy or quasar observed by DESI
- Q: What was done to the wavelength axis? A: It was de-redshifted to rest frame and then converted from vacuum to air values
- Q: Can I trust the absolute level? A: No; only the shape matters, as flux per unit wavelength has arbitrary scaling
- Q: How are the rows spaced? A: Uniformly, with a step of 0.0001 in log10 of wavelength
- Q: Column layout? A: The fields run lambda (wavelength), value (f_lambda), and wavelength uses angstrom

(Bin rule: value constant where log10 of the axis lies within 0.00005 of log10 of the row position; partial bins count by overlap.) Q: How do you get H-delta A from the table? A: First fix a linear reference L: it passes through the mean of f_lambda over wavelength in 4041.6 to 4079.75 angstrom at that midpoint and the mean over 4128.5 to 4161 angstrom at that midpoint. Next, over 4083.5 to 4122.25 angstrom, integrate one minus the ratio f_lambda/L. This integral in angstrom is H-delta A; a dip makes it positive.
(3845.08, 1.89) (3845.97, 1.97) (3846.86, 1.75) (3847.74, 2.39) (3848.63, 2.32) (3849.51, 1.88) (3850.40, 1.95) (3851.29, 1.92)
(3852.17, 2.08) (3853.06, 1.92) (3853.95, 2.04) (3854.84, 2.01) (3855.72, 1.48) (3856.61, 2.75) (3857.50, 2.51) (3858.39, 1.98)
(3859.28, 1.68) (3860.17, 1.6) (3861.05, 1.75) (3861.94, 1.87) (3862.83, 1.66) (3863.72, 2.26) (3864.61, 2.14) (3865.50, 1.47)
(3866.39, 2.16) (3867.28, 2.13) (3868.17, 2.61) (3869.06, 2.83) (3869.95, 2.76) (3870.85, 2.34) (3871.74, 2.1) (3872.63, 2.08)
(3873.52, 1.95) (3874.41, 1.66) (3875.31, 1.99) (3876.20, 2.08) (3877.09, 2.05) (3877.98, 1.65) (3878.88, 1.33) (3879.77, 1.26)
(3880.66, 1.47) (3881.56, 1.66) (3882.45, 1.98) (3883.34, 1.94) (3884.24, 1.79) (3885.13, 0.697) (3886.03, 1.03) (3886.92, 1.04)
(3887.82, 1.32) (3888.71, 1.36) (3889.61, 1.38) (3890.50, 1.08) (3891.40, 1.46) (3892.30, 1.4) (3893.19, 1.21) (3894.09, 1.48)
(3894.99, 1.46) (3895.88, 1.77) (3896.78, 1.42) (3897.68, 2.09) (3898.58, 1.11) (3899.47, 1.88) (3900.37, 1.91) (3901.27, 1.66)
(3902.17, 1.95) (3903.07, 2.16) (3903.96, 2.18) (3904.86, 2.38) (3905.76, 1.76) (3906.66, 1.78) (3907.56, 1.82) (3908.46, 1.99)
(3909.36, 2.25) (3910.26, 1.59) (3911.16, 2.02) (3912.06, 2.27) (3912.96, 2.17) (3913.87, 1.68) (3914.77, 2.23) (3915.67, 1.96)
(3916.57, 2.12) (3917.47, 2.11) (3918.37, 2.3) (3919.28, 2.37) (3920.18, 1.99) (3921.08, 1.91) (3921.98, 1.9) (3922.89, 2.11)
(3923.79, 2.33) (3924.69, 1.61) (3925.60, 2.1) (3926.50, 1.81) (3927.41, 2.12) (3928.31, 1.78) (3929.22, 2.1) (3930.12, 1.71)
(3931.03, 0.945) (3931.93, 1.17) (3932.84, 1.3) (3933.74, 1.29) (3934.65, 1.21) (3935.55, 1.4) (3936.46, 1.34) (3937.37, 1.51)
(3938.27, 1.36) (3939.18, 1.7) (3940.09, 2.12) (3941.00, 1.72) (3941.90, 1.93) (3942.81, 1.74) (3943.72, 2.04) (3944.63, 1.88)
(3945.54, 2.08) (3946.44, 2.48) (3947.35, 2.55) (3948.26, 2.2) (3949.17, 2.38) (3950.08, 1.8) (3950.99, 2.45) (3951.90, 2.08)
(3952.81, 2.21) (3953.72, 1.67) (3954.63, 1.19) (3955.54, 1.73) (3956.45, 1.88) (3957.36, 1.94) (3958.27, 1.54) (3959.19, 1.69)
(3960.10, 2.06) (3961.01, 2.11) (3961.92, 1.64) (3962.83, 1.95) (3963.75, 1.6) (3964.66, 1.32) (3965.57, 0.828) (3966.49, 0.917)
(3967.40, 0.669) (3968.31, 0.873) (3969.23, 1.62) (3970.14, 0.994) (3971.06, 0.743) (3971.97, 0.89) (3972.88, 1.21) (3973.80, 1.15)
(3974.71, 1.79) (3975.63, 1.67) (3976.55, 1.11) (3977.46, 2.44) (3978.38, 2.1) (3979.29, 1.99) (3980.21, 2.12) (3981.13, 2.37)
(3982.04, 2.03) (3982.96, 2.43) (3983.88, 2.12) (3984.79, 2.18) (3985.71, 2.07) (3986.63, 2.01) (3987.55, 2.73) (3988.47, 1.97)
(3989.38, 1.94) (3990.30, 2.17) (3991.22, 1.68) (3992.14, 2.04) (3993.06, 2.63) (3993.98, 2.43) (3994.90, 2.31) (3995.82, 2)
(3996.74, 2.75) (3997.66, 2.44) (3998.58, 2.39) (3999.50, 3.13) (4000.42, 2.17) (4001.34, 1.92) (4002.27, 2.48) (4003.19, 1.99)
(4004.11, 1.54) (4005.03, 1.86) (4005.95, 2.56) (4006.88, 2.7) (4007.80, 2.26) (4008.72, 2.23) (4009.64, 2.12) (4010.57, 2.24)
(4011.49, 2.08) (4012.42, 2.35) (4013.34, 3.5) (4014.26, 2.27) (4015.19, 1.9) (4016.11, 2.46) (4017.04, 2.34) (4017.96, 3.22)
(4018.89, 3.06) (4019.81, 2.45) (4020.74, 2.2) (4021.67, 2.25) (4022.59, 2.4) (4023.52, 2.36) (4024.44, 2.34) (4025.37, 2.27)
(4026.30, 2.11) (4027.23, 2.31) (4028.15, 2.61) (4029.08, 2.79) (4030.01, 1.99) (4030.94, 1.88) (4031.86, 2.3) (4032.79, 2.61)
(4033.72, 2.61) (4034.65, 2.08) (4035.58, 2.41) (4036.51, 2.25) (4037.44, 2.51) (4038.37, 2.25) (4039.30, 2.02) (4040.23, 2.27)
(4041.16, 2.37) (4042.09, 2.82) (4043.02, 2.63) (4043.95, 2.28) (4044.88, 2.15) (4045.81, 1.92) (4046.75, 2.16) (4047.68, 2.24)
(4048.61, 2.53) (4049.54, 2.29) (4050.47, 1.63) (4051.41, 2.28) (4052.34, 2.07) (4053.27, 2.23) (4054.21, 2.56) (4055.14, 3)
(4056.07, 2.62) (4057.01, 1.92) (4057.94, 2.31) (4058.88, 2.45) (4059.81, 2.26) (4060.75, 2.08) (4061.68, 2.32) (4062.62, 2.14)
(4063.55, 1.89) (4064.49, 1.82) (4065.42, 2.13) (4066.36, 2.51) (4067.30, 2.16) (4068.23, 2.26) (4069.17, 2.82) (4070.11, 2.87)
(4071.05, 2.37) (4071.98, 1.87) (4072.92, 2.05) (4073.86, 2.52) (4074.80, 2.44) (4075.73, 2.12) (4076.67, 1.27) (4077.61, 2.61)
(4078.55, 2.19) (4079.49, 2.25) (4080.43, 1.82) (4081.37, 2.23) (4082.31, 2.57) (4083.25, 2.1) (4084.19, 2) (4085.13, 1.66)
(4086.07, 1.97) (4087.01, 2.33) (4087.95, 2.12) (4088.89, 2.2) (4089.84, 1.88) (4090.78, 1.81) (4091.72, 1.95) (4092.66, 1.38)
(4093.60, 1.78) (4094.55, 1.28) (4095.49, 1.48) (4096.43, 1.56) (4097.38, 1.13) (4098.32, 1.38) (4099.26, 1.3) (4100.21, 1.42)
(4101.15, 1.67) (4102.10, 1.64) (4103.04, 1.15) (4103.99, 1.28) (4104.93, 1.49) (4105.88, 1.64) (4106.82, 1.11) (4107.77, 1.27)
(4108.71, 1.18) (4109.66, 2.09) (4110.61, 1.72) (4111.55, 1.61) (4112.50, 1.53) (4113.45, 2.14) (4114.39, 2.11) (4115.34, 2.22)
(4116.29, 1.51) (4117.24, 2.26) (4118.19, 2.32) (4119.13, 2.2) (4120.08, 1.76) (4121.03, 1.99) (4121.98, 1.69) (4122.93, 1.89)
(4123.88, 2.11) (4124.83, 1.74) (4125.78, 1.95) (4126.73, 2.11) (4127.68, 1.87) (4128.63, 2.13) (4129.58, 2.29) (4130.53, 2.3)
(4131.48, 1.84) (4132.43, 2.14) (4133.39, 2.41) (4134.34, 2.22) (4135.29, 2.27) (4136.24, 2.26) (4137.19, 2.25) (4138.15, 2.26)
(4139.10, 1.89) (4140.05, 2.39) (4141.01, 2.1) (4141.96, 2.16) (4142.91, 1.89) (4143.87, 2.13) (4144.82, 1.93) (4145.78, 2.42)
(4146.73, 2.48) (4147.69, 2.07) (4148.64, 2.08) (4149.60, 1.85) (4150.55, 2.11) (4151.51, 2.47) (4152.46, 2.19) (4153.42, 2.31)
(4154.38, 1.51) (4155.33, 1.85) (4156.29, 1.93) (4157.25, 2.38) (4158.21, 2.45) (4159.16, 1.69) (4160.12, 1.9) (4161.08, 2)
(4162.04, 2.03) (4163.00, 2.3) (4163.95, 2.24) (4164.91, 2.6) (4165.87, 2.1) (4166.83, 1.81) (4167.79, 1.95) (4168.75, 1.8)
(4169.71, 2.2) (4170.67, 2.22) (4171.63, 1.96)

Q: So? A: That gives 8.5 angstrom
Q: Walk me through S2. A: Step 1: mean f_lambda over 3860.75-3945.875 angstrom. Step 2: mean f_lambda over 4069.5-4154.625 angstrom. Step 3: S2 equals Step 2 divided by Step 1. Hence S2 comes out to 1.09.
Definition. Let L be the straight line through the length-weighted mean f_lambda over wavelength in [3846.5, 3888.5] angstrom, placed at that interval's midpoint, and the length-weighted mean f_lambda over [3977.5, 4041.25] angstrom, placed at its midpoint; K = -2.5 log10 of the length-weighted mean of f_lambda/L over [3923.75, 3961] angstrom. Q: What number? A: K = 0.17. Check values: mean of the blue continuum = 1.9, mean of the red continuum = 2.3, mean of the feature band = 1.81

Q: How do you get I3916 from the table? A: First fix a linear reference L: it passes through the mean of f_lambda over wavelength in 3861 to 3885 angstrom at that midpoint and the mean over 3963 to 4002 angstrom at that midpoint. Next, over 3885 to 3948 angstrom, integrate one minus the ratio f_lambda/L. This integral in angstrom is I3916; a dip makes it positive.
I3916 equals 4.8 angstrom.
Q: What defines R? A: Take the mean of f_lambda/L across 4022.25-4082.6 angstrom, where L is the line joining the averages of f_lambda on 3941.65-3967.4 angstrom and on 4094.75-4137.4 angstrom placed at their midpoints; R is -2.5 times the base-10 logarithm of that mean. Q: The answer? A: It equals -0.25 mag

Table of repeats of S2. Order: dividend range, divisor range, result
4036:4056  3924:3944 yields 1.41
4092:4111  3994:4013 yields 0.63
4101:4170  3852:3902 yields 1.12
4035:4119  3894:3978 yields 1.15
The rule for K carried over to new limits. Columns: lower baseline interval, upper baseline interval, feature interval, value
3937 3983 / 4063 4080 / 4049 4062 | -0.06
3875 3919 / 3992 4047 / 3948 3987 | 0.21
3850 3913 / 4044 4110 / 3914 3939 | 0.05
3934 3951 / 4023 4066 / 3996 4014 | -0.11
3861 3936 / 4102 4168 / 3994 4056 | -0.23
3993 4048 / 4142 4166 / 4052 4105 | 0.12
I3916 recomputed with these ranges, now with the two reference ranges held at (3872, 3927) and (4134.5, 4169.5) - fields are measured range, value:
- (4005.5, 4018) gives -3.2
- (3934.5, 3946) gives 0.8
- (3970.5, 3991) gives 0.2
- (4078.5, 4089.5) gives -0.5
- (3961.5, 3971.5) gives 3.6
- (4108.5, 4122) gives 1.0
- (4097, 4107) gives 3.2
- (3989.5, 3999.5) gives -2.1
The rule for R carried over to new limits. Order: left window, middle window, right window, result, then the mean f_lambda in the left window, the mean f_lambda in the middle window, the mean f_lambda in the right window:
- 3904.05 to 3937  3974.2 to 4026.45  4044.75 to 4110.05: -0.17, 1.86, 2.26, 1.99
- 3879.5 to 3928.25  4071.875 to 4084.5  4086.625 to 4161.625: -0.15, 1.78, 2.16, 1.91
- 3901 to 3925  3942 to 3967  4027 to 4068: 0.14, 2.03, 1.85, 2.29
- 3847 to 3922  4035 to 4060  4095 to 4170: -0.20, 1.87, 2.31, 1.94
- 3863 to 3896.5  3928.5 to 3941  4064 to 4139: 0.20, 1.74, 1.49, 1.94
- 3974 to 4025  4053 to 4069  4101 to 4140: -0.10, 2.25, 2.28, 1.9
